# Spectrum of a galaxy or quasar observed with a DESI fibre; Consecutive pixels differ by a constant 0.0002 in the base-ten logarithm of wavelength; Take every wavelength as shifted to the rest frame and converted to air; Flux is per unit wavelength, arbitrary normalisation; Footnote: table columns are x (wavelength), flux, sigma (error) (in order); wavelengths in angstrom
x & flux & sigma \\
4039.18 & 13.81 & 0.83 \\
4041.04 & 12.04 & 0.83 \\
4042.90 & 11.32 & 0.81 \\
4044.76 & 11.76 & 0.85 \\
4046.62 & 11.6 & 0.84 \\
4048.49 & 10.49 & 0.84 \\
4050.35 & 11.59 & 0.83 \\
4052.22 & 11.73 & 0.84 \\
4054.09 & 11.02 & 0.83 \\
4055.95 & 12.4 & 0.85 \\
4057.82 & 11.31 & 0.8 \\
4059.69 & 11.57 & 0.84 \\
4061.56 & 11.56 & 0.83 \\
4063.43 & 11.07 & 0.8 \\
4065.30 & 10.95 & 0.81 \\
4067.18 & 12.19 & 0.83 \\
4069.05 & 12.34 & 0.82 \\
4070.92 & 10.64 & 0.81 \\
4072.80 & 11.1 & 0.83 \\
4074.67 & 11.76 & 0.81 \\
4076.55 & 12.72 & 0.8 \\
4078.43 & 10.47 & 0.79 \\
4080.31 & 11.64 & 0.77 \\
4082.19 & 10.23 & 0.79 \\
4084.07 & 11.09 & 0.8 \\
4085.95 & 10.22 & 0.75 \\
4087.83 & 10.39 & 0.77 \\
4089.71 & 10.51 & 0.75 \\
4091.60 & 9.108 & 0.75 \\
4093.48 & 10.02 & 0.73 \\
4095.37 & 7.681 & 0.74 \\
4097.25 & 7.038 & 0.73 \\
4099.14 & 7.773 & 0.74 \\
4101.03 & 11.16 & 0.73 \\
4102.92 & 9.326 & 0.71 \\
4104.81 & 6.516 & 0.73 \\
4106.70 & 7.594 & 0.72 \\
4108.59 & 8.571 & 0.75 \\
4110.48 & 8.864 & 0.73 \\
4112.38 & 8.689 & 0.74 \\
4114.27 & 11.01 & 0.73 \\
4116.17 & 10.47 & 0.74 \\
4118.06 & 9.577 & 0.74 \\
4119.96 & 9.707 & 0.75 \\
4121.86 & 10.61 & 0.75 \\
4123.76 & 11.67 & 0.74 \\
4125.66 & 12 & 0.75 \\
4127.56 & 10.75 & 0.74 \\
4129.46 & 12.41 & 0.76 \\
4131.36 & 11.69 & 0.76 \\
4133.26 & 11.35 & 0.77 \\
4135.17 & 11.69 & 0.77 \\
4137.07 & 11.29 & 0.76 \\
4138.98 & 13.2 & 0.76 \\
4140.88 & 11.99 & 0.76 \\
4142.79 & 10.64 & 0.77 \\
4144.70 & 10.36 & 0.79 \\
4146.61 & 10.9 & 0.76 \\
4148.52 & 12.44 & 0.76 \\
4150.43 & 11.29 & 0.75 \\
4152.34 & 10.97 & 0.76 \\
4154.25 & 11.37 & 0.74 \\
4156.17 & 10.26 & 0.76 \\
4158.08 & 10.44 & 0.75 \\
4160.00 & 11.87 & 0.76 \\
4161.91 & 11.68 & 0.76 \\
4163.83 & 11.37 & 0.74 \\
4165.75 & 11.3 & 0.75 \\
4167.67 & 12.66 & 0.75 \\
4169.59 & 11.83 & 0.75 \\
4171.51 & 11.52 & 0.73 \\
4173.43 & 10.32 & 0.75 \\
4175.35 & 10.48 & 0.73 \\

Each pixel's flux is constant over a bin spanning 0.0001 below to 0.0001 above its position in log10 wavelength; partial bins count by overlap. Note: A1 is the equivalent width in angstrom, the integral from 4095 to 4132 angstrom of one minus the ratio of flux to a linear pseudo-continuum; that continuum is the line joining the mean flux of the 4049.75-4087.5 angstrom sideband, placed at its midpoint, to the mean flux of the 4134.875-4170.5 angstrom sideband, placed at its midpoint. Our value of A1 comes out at 5.6 angstrom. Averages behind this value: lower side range 11.4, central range 9.67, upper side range 11.4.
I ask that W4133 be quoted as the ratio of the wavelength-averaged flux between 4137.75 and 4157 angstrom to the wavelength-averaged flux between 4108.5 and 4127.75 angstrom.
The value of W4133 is 1.1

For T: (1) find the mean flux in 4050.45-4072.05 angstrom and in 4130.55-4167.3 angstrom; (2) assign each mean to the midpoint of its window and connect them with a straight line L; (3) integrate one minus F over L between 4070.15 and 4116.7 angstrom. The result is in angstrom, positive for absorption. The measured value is 6.9 angstrom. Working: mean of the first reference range 11.5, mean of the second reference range 11.4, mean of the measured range 9.77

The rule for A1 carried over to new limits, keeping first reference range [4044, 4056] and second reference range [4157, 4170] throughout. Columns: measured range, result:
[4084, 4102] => 3.24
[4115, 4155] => 0.98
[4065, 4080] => -0.10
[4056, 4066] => 0.05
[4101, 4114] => 3.26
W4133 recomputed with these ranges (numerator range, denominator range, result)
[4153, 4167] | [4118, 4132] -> 1.01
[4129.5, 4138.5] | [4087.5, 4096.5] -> 1.24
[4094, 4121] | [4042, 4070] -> 0.77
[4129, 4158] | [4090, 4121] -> 1.27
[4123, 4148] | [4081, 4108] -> 1.25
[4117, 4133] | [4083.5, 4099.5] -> 1.19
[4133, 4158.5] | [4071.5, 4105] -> 1.13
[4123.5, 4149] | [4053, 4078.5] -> 1.00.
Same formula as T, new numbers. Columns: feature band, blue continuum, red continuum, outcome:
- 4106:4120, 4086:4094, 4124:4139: 2.1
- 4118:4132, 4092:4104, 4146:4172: -1.6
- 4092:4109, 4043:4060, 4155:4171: 4.5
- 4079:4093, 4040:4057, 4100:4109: -1.2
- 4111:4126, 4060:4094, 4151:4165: 1.0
